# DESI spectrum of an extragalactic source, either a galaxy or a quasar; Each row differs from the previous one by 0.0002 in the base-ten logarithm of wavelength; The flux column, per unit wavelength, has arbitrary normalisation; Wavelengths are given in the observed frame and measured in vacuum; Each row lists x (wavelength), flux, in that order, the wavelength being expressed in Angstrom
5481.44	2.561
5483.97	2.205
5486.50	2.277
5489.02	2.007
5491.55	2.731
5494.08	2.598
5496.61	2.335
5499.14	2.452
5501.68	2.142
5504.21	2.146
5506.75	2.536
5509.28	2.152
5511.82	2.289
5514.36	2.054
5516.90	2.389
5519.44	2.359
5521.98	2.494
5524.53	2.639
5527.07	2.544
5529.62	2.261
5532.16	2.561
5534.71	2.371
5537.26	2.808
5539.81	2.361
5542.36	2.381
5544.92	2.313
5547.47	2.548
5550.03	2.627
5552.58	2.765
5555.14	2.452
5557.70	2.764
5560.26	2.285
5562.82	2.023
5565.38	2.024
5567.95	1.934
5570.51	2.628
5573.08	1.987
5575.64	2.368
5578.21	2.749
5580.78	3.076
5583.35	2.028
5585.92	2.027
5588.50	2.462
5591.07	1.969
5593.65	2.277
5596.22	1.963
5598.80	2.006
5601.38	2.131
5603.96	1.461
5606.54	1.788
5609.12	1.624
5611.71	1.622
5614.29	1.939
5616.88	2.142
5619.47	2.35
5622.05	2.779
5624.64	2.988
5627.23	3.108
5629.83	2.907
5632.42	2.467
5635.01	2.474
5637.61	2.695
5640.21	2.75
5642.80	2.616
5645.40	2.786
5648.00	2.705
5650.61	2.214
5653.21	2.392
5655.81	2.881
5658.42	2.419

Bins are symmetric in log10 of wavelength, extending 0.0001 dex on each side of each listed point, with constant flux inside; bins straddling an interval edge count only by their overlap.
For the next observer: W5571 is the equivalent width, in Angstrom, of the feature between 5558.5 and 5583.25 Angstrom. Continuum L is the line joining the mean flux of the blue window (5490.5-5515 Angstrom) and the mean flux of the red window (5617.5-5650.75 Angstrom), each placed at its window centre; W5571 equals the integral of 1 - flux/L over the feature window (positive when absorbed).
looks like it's 1.9 Angstrom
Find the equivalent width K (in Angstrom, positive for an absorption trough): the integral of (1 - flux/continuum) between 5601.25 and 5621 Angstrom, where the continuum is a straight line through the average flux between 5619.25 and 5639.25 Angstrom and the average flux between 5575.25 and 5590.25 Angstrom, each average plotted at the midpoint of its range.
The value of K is 5.63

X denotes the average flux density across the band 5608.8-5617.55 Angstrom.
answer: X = 1.83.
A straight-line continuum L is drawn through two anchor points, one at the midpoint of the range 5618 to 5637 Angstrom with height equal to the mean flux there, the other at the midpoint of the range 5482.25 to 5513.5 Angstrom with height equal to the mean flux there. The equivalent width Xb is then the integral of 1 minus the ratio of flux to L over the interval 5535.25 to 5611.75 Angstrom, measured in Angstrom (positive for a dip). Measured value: 8.6 Angstrom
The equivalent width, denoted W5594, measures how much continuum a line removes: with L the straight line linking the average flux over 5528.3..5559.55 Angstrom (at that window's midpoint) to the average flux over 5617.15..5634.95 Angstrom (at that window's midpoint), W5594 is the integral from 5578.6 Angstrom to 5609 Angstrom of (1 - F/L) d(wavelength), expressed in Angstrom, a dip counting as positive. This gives 6.0 Angstrom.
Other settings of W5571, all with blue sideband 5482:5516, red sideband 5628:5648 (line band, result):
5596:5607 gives 3.05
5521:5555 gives -1.38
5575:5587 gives 0.32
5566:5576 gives 1.20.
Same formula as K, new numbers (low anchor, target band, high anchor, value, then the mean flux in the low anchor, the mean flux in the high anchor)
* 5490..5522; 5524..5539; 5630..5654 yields -0.78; 2.35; 2.59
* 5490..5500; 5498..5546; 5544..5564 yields 2.24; 2.52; 2.48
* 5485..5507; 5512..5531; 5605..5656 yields -0.16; 2.35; 2.45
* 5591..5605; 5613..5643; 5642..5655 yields -3.62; 1.98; 2.55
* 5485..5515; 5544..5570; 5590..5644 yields -0.89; 2.31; 2.29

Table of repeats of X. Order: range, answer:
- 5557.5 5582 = 2.37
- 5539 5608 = 2.27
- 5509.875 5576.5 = 2.39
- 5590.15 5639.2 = 2.25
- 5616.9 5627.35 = 2.69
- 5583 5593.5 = 2.15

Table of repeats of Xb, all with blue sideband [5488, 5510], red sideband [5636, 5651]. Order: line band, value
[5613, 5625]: 0.93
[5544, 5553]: -0.37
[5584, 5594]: 1.46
